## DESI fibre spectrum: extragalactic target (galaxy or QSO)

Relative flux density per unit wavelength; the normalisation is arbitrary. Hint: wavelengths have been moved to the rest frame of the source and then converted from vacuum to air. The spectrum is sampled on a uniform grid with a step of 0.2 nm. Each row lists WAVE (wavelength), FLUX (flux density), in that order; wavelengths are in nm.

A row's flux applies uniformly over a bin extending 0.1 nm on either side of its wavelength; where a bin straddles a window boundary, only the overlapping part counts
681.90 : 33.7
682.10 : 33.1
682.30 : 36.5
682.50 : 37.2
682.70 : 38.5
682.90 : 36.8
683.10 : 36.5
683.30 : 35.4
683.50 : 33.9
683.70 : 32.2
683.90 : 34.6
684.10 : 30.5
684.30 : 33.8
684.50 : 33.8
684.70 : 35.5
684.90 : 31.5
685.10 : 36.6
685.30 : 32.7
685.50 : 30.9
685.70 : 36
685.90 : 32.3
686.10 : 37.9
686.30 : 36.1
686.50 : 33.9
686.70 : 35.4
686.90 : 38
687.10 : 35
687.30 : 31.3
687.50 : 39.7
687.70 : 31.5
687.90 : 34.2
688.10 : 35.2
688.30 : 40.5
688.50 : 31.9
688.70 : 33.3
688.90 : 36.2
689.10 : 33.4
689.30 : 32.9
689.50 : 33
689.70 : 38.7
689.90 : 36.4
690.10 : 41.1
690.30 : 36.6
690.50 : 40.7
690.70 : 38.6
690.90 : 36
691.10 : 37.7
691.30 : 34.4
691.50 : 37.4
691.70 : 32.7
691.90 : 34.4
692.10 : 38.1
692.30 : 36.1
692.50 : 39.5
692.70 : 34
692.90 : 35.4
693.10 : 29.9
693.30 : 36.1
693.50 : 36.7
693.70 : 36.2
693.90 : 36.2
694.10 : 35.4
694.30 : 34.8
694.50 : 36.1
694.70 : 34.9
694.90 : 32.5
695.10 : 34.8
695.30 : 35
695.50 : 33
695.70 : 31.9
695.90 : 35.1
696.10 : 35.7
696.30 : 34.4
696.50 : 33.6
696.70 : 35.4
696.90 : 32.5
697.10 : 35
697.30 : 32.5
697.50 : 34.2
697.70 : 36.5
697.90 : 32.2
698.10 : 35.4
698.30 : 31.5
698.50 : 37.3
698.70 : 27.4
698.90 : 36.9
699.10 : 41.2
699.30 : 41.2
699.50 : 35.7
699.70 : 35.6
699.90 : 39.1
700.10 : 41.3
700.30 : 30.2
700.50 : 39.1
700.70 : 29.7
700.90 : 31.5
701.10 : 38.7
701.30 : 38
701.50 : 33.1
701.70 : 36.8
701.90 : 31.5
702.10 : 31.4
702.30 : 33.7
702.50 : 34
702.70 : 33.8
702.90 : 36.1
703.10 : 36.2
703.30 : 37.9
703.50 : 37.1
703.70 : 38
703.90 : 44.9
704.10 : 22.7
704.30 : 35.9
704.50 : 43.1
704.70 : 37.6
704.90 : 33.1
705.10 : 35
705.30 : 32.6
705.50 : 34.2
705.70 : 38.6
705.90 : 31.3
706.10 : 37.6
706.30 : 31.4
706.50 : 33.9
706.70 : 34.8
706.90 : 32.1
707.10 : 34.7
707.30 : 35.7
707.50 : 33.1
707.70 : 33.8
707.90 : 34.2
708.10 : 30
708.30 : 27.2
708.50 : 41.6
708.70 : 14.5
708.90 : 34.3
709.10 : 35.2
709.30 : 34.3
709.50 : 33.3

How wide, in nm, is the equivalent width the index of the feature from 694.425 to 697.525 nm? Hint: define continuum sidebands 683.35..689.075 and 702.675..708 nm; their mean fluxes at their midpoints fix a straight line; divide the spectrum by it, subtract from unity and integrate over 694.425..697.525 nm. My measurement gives 0.060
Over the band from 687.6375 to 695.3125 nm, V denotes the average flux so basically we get 35.6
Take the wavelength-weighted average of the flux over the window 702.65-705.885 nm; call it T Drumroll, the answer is 36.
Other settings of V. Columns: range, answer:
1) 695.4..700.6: 35.2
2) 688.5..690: 34.6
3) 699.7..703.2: 35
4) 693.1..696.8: 34.7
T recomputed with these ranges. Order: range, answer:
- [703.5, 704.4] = 35.6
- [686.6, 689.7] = 34.9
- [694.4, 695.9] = 34.1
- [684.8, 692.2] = 35.5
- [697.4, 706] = 35.4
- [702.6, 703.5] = 36.1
